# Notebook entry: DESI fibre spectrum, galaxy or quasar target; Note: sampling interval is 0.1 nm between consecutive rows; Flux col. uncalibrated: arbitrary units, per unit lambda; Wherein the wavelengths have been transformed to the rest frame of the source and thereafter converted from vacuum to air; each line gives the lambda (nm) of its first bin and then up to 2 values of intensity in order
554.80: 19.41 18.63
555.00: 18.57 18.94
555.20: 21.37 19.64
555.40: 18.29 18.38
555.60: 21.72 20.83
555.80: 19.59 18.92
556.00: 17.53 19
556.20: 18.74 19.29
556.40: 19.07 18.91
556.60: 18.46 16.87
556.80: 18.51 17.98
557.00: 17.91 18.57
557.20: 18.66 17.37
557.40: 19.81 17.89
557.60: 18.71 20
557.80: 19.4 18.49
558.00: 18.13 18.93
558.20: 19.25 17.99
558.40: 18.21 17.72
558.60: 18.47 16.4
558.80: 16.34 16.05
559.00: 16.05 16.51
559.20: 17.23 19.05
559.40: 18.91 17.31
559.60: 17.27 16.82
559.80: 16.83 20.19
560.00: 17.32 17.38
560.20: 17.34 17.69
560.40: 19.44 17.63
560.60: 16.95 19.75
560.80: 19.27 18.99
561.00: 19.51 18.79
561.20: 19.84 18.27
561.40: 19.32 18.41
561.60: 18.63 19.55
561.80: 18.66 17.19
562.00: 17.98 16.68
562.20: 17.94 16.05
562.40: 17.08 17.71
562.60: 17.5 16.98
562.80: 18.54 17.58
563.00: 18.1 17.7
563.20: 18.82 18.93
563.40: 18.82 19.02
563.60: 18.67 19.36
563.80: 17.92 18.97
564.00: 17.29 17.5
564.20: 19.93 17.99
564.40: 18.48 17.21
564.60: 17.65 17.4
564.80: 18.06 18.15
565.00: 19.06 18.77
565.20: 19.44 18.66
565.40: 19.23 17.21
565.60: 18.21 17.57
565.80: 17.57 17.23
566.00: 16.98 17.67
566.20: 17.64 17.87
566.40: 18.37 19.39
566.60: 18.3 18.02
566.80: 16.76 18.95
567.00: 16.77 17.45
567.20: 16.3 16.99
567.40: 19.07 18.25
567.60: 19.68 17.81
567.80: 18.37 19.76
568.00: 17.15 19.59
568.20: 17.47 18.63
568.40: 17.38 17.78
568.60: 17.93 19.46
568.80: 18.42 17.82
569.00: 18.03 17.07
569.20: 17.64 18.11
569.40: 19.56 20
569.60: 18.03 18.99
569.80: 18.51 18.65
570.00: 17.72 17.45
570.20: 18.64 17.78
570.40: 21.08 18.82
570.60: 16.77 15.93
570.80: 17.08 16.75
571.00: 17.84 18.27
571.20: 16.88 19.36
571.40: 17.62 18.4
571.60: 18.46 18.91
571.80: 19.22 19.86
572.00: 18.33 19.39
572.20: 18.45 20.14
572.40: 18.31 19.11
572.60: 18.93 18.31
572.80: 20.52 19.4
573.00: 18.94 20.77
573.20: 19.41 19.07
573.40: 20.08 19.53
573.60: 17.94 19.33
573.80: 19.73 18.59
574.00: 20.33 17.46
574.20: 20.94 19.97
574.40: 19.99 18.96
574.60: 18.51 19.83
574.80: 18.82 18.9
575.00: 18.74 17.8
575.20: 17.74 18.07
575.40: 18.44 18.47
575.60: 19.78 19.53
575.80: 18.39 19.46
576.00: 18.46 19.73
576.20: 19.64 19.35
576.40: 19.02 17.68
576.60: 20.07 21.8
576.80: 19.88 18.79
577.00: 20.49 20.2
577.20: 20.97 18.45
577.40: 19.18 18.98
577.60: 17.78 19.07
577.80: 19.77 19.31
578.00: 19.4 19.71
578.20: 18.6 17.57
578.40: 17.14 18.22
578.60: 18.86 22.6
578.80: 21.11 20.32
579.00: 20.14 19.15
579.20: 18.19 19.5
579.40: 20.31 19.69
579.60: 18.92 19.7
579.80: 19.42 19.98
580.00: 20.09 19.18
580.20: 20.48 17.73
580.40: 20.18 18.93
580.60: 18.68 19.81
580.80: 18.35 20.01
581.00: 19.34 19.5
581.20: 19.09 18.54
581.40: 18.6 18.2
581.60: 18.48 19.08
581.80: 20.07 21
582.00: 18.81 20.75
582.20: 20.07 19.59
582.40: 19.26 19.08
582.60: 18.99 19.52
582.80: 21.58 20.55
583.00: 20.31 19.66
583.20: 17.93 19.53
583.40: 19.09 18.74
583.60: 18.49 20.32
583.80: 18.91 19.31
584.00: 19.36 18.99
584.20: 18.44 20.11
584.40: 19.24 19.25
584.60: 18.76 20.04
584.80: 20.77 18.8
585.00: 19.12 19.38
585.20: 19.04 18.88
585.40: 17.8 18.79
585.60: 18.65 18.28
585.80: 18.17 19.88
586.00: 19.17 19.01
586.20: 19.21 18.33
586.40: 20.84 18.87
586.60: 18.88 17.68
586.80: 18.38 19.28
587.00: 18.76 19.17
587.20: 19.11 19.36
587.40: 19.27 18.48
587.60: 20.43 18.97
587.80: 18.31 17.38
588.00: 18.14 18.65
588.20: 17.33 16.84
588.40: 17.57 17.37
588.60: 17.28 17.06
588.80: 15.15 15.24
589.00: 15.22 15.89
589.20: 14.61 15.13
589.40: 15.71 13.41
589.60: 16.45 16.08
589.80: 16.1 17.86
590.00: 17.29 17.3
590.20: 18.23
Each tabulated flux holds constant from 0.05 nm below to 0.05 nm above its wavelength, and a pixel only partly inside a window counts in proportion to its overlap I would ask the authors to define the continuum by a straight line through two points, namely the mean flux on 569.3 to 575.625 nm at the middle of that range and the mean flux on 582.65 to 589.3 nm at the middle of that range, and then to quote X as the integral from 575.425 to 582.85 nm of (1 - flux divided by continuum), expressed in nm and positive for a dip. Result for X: -0.28 nm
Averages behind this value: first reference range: 18.8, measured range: 19.4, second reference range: 18.6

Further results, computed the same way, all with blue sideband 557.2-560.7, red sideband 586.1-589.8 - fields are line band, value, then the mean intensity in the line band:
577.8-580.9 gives -0.29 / 19.4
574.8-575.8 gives -0.05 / 18.6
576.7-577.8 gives -0.11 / 19.5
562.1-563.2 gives 0.02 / 17.5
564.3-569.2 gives -0.05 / 18.1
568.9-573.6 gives -0.21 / 18.6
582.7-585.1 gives -0.24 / 19.4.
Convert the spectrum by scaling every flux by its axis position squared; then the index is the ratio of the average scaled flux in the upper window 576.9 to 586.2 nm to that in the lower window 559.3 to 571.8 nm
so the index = 1.13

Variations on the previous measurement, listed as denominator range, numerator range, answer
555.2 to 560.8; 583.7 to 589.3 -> 1.11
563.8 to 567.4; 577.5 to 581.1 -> 1.13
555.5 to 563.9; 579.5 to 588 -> 1.14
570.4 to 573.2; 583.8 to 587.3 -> 1.07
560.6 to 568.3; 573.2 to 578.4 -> 1.10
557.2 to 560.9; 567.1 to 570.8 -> 1.05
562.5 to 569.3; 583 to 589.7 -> 1.09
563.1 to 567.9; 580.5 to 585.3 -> 1.13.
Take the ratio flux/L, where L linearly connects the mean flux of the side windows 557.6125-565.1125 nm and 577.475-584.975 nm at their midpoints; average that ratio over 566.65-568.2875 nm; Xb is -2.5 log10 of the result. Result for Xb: 0.03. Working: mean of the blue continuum 18.1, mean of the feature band 18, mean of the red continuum 19.4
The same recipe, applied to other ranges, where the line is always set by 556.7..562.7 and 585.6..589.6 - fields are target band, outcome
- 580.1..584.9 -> -0.088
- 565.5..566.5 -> 0.017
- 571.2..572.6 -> -0.050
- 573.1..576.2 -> -0.068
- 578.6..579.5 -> -0.123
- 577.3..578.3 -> -0.062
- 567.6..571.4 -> -0.012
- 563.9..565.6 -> -0.014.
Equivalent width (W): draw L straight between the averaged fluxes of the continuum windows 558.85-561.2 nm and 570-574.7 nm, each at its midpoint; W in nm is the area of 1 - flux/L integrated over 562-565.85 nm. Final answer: 0.03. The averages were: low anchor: 18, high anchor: 18.8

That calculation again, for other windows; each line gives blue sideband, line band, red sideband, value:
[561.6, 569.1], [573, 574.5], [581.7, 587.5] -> -0.07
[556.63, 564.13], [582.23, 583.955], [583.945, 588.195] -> -0.05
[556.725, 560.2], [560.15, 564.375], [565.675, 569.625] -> -0.07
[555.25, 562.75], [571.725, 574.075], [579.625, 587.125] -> -0.05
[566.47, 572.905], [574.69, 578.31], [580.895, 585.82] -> -0.06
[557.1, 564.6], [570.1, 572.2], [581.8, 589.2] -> 0.02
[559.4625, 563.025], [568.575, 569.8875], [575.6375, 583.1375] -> 0.02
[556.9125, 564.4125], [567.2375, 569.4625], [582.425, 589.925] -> 0.00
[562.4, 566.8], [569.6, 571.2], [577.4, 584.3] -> 0.05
